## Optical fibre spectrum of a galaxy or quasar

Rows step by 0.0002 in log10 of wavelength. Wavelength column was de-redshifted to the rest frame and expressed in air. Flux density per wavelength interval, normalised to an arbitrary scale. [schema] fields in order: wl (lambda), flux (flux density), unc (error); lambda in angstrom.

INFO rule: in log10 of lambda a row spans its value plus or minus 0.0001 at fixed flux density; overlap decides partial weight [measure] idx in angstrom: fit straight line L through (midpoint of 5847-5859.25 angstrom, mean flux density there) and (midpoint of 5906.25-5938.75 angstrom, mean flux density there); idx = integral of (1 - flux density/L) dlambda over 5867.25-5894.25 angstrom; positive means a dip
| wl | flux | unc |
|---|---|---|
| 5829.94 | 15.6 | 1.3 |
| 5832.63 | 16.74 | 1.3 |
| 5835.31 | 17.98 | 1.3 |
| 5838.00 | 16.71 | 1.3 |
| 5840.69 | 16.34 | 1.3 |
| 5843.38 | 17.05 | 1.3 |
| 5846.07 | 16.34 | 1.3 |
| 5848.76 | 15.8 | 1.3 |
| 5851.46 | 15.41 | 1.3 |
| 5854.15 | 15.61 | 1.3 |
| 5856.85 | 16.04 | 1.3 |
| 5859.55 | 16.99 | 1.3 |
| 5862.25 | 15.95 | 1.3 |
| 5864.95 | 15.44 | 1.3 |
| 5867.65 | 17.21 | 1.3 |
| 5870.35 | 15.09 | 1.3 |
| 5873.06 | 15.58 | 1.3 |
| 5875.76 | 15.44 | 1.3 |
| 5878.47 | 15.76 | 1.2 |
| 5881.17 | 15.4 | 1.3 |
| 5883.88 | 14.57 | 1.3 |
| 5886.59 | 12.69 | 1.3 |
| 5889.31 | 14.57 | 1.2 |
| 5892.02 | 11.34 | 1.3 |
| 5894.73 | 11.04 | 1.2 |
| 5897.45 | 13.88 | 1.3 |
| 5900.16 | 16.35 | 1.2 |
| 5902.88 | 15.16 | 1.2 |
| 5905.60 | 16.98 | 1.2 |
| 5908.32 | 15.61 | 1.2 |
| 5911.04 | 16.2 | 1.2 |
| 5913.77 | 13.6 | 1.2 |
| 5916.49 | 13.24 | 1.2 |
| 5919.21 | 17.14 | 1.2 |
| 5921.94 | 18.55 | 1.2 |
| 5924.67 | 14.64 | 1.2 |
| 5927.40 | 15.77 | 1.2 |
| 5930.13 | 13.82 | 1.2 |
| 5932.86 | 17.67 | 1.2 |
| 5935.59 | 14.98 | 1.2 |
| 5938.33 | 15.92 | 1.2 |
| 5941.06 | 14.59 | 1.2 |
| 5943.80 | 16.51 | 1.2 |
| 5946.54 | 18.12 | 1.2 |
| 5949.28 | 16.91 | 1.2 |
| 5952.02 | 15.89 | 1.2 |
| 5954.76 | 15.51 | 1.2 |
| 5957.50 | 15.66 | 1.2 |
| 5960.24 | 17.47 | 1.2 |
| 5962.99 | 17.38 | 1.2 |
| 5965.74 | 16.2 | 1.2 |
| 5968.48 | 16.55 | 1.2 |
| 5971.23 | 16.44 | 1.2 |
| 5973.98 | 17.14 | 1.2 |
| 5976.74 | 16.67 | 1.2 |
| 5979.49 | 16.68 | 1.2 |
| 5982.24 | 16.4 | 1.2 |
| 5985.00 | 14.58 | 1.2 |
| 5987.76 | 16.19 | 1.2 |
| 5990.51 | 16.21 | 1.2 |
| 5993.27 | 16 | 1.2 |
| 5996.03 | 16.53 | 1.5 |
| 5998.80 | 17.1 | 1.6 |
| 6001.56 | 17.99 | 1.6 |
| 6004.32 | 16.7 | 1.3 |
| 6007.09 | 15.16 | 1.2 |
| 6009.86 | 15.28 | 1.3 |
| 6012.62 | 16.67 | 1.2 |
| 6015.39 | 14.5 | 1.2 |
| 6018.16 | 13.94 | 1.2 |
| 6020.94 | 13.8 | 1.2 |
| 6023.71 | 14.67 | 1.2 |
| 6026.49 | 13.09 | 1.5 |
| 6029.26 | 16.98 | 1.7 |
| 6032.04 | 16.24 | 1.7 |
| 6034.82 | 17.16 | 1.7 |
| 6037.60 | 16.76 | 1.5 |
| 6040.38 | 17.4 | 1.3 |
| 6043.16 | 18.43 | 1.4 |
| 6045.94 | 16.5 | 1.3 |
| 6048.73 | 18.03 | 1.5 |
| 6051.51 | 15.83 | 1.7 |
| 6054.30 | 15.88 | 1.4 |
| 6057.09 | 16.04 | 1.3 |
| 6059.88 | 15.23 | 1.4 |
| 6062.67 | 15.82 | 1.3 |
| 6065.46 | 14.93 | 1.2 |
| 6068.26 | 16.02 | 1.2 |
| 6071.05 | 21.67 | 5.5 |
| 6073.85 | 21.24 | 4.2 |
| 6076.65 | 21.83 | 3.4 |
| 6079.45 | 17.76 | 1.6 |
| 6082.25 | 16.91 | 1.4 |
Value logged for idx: 2.1 angstrom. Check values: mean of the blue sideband 15.8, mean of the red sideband 15.6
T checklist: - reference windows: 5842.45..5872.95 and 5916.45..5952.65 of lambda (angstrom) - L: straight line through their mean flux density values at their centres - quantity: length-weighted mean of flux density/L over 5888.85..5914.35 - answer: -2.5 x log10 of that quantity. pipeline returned 0.11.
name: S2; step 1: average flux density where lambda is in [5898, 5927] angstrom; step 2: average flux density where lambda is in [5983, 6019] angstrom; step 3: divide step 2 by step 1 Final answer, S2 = 1.02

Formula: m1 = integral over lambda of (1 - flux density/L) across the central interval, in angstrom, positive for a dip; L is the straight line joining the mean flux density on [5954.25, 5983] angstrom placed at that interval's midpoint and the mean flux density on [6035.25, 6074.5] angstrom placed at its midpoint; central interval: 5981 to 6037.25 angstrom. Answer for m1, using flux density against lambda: 3.5 angstrom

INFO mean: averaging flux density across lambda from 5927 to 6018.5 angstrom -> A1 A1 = 16.2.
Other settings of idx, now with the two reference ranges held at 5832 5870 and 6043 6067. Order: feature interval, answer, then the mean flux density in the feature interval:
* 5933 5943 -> 0.5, 15.5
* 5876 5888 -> 1.2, 14.7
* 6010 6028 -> 1.9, 14.5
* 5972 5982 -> -0.3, 16.8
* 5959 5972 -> -0.4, 16.8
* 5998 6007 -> -0.4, 17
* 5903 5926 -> 0.8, 15.7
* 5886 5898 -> 2.7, 12.6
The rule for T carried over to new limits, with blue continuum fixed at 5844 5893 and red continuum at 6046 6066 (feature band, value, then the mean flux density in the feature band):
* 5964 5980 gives -0.06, 16.6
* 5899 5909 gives -0.04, 16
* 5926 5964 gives -0.04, 16.1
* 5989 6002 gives -0.06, 16.7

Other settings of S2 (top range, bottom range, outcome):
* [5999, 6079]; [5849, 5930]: 1.09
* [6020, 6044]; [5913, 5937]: 1.03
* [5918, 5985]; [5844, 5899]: 1.09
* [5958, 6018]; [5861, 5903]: 1.11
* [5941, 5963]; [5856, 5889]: 1.07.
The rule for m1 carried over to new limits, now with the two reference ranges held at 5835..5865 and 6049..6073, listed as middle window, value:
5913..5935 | 1.09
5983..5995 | 0.51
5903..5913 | 0.25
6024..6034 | 0.67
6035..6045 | -0.52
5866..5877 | 0.33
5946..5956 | -0.03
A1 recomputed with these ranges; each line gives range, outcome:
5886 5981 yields 15.7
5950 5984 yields 16.5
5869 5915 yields 14.7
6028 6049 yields 17.1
